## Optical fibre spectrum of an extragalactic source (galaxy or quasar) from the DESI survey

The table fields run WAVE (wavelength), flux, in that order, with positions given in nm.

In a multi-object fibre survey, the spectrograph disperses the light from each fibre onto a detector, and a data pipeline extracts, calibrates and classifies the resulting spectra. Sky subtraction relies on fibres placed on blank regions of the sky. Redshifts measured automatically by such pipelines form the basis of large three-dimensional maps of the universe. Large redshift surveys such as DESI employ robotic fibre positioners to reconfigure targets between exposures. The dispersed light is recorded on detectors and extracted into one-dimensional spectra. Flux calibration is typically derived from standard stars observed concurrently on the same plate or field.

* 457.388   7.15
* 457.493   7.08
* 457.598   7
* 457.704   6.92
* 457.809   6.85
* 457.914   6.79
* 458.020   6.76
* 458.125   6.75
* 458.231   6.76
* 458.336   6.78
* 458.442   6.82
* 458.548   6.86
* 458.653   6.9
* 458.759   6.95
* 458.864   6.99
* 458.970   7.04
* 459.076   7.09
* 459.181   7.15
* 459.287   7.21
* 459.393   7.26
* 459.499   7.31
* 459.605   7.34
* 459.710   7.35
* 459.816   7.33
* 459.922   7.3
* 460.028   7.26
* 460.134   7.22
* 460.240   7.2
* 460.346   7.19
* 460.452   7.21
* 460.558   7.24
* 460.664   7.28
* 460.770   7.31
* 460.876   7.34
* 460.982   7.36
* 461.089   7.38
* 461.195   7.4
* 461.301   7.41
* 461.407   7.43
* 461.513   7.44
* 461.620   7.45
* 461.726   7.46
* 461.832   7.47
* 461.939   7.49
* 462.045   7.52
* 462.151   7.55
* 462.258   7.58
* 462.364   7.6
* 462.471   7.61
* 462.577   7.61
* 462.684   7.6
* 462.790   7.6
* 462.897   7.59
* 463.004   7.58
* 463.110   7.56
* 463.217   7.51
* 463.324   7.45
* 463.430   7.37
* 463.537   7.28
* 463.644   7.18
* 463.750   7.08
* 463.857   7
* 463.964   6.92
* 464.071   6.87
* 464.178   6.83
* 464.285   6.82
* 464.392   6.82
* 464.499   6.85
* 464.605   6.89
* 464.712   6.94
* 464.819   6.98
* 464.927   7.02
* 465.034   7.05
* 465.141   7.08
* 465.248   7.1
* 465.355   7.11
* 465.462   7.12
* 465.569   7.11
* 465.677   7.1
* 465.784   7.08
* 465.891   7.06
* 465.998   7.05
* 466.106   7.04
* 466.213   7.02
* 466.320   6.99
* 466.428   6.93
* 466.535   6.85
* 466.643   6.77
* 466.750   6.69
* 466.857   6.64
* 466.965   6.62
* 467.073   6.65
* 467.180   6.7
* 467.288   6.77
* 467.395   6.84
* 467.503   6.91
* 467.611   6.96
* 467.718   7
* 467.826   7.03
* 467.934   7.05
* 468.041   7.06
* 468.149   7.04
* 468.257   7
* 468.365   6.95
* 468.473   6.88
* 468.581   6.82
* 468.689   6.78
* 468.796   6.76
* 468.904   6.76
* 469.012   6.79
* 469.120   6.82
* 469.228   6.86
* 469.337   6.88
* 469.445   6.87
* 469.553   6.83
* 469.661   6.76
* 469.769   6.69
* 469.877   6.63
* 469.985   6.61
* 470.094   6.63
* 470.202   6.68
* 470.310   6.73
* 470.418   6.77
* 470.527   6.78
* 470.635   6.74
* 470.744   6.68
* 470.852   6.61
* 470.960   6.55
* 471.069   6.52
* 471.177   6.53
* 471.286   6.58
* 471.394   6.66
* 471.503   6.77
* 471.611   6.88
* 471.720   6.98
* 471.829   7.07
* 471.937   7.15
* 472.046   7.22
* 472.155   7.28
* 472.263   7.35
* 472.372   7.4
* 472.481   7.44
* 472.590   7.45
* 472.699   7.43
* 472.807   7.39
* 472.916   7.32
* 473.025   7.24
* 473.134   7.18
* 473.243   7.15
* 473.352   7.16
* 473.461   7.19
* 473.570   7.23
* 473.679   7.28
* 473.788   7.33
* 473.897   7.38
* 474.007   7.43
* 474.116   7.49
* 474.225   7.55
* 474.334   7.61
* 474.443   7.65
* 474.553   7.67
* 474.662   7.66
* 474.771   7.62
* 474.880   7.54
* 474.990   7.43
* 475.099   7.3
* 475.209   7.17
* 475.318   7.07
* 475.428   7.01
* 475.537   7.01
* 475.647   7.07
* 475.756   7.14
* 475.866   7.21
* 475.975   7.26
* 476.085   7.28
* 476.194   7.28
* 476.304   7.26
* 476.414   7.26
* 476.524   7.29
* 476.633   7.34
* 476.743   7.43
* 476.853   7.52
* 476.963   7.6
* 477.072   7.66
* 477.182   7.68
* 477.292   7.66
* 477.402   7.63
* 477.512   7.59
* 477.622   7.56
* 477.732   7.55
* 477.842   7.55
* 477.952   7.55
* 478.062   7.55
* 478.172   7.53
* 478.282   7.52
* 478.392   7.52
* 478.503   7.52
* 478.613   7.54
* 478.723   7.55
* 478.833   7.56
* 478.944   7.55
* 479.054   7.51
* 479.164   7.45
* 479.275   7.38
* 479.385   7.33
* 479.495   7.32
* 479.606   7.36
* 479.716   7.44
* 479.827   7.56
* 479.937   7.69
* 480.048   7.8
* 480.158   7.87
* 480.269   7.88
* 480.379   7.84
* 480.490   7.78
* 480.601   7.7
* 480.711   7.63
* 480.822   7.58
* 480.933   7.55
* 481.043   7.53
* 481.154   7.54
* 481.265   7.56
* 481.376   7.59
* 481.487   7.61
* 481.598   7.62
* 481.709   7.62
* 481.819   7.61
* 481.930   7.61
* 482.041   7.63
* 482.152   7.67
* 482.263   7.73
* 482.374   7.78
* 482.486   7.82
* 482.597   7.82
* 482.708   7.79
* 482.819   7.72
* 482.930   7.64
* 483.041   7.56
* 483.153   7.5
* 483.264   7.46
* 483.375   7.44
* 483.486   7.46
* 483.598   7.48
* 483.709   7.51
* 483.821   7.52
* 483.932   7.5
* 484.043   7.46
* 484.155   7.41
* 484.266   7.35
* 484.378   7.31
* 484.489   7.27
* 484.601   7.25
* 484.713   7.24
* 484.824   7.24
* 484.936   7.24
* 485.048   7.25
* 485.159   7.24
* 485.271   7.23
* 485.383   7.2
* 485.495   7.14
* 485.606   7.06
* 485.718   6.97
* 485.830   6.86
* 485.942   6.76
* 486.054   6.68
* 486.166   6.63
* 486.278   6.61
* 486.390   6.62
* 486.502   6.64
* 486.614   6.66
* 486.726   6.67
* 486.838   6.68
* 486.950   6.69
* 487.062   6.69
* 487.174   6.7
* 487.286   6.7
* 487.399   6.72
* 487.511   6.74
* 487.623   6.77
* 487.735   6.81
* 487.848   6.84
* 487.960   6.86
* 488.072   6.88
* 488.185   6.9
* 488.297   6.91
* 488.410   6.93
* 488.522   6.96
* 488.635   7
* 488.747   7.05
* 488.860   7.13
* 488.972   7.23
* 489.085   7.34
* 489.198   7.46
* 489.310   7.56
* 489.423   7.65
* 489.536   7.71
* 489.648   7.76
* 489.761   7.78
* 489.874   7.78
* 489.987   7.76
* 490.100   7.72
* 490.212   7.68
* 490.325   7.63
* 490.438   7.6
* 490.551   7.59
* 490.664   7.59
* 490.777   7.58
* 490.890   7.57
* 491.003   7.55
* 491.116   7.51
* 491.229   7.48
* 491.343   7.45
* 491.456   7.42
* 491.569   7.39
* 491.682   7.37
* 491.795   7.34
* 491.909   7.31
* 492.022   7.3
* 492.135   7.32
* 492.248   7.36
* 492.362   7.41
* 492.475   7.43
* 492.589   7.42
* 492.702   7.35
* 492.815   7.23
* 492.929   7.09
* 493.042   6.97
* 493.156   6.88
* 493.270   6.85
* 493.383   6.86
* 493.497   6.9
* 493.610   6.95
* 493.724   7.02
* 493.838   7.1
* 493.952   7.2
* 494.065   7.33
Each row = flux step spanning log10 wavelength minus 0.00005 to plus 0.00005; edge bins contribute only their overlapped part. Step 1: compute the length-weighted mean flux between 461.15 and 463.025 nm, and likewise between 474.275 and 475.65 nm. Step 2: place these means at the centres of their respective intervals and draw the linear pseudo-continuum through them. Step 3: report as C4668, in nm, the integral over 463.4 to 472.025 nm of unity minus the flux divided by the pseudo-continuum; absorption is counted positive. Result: 0.672 nm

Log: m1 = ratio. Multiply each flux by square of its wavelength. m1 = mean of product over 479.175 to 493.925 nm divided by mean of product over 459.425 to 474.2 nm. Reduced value 1.1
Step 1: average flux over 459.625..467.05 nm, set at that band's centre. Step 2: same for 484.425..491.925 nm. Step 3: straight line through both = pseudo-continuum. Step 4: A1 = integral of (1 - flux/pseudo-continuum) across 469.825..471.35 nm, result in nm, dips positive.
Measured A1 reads 0.12 nm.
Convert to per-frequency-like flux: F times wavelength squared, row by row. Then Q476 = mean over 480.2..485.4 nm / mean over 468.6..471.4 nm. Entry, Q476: 1.18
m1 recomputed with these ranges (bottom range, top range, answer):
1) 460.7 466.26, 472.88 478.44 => 1.07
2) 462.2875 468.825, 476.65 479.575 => 1.13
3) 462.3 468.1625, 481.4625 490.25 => 1.12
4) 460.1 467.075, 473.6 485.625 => 1.11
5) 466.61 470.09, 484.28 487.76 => 1.09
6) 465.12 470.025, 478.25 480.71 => 1.16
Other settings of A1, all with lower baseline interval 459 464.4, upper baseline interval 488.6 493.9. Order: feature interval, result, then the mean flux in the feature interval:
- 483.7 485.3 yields 0.006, 7.33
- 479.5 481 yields -0.061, 7.66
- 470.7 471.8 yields 0.098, 6.69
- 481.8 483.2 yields -0.063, 7.68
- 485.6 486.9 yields 0.113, 6.72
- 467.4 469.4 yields 0.117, 6.9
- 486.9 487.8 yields 0.078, 6.73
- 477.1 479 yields -0.056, 7.56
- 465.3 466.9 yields 0.078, 6.98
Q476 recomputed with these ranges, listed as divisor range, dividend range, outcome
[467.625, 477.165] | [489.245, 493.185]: 1.14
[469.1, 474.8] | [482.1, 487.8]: 1.07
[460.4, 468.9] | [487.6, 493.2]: 1.15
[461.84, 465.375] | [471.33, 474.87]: 1.05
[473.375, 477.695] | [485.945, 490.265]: 1.00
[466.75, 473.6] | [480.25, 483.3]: 1.16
